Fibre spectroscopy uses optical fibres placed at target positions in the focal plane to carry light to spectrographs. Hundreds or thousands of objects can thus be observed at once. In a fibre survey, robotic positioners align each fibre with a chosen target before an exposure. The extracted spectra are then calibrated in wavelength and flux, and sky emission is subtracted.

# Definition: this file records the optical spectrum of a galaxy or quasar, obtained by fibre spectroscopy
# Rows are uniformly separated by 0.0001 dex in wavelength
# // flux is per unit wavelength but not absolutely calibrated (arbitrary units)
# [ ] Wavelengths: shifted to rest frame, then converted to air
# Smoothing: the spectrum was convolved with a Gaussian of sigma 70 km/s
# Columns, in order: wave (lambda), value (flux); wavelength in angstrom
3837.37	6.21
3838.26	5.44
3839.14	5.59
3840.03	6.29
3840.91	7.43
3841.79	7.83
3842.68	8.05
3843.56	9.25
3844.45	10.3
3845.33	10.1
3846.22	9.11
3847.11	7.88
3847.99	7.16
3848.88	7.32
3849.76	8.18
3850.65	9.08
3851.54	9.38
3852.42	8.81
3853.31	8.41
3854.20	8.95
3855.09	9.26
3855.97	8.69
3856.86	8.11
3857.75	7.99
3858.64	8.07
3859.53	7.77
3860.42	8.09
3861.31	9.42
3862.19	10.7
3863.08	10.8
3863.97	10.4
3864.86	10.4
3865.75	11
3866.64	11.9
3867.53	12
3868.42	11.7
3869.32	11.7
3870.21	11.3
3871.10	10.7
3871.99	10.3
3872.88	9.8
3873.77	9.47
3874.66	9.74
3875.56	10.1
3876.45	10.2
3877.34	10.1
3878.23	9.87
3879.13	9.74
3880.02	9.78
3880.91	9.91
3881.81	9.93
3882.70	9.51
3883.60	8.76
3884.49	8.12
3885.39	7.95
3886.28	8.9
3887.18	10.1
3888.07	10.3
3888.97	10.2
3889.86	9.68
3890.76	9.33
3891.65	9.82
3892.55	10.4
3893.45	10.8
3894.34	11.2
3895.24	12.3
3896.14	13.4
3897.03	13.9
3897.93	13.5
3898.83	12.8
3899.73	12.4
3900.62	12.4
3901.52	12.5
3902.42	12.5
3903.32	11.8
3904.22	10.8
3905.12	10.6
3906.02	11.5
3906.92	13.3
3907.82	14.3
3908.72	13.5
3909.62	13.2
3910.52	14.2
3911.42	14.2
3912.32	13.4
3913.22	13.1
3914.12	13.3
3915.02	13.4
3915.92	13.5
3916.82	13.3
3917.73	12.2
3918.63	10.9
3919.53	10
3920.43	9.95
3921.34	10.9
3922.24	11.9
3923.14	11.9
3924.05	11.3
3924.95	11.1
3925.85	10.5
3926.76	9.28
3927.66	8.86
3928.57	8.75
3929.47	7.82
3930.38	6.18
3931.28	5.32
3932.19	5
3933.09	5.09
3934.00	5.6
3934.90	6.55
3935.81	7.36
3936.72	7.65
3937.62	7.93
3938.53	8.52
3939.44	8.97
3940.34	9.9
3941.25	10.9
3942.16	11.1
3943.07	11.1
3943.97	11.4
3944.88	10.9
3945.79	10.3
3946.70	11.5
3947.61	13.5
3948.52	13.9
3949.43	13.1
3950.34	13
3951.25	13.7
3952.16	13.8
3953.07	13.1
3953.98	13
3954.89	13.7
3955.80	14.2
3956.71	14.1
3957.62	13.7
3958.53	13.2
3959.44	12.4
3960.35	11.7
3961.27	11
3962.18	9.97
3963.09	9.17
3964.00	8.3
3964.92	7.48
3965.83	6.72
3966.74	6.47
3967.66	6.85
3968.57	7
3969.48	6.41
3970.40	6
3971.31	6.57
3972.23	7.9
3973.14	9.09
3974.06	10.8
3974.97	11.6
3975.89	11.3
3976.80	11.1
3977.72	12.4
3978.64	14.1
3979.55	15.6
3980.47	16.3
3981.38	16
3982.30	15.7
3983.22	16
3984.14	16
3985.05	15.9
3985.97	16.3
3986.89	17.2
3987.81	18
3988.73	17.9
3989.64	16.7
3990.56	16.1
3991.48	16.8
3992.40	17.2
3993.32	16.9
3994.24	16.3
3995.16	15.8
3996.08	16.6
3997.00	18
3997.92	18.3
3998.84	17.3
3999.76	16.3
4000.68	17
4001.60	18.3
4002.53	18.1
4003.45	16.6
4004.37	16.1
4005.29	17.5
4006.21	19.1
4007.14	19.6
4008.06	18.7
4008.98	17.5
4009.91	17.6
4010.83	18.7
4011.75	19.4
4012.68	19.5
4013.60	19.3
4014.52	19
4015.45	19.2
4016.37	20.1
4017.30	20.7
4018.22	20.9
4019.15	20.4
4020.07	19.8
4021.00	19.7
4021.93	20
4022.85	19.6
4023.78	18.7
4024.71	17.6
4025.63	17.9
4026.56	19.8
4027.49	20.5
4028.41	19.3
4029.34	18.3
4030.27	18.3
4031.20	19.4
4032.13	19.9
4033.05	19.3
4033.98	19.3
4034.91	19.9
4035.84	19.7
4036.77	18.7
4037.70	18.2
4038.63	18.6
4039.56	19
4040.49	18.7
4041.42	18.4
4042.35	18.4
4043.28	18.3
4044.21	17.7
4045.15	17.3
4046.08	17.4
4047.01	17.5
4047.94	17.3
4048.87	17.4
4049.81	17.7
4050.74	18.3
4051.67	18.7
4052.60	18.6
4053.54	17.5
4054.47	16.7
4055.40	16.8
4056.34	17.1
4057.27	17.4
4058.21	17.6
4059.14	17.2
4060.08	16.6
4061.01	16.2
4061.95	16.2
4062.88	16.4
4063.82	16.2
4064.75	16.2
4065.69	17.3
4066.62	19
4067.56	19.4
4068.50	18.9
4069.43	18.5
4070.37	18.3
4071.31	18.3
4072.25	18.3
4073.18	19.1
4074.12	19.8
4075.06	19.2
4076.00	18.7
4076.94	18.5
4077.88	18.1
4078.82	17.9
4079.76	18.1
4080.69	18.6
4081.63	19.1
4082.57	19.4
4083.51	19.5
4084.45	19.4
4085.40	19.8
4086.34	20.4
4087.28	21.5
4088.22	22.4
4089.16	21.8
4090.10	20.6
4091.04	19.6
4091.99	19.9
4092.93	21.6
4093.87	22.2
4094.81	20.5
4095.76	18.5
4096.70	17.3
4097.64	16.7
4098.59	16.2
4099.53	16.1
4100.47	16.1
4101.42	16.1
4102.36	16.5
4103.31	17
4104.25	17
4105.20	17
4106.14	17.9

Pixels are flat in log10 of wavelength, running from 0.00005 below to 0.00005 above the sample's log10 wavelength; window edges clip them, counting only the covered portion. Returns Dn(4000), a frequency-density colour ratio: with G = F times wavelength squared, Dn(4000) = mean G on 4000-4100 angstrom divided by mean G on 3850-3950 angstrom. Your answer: 1.92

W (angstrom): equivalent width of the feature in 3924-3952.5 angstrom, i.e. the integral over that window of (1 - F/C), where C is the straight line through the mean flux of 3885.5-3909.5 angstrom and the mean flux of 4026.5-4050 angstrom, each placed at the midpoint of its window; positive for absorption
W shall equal 8.41 angstrom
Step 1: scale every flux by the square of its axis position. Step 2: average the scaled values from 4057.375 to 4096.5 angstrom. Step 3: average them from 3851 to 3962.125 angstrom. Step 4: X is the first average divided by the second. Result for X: 1.91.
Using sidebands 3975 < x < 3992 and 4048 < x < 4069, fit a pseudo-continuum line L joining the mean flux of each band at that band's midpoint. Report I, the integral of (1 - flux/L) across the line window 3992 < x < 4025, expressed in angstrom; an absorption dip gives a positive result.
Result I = -4.7 angstrom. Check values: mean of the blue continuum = 15.4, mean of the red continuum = 17.4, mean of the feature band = 18.4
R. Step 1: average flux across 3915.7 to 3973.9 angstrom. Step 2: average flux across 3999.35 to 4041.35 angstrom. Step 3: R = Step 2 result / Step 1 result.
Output 1.88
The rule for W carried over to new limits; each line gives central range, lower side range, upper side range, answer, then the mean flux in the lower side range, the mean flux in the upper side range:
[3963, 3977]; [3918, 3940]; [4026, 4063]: 4.5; 8.68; 18.2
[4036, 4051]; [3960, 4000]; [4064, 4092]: -1.0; 13.1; 19.1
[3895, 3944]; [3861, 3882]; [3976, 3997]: 6.9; 10.5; 15.9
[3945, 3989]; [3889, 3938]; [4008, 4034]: 8.6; 10.9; 19.3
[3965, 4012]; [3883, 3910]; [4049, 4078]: 1.1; 11.3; 17.8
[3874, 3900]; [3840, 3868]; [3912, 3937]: -2.8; 9.05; 9.78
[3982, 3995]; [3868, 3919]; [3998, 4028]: 0.5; 11.3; 18.8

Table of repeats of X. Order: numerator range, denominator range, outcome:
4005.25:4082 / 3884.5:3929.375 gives 1.71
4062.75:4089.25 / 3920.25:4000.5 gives 1.69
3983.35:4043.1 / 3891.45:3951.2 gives 1.75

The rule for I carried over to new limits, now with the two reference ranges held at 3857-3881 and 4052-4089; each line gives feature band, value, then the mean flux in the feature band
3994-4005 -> -1.2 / 17.1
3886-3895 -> 0.7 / 10.1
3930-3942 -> 5.1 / 7.41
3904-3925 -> -0.7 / 12.4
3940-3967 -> 3.9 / 11.6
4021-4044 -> -3.0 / 19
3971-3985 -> 1.7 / 12.9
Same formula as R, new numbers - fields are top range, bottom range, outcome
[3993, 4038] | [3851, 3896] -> 1.89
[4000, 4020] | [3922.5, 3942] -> 2.23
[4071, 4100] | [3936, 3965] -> 1.68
